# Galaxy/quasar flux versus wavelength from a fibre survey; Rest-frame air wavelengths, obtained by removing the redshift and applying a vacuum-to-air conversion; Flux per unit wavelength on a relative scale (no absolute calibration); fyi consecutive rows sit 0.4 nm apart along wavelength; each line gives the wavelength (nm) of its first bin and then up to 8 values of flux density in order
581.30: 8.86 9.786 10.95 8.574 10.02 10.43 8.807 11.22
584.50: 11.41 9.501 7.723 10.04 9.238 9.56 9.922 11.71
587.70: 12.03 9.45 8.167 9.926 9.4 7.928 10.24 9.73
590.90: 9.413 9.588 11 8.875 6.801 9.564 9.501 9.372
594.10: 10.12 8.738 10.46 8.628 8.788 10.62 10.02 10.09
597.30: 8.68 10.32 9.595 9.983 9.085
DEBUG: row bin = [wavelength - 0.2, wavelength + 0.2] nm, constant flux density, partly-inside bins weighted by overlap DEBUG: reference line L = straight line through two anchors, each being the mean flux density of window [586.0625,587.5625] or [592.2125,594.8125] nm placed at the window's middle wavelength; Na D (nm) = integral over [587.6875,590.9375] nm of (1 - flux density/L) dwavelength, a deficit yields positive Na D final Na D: 0.124 nm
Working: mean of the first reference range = 10.3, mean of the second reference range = 9.07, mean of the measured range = 9.45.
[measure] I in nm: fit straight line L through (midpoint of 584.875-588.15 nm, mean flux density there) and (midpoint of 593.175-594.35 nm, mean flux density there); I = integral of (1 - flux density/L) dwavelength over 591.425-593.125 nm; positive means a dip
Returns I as 0.107 nm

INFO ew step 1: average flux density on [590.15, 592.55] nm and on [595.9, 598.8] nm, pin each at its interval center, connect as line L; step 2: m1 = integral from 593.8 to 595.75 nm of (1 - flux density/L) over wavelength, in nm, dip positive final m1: 0.06 nm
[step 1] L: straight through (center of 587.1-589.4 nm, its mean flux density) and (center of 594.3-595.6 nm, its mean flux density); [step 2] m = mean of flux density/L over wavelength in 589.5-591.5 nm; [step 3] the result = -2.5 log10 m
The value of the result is 0.052 mag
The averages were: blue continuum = 10.1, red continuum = 9.24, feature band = 9.38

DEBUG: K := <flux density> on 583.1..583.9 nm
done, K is 9.62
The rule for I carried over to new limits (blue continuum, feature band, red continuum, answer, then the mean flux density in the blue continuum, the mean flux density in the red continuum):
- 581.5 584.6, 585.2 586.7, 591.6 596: 0.097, 10.1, 9.25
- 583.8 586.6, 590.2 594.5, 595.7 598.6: 0.185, 9.79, 9.82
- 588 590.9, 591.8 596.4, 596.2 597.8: 0.151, 9.27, 9.8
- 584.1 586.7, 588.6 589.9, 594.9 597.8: 0.089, 9.7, 9.63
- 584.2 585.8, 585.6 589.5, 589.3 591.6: -0.136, 9.74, 9.45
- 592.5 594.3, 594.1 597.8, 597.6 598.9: -0.010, 9.32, 9.8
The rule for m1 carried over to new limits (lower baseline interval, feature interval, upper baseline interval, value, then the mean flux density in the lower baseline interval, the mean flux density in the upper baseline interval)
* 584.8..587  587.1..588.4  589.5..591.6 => -0.21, 9.3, 9.46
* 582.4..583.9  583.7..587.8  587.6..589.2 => -0.21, 9.52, 9.73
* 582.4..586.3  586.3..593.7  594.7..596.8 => 0.10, 9.73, 9.72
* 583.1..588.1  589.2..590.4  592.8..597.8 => 0.08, 10.1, 9.59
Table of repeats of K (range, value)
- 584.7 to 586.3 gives 9.13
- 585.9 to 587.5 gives 10.1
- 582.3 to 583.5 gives 9.67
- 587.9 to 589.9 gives 8.97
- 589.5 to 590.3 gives 9.08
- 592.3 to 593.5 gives 8.62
